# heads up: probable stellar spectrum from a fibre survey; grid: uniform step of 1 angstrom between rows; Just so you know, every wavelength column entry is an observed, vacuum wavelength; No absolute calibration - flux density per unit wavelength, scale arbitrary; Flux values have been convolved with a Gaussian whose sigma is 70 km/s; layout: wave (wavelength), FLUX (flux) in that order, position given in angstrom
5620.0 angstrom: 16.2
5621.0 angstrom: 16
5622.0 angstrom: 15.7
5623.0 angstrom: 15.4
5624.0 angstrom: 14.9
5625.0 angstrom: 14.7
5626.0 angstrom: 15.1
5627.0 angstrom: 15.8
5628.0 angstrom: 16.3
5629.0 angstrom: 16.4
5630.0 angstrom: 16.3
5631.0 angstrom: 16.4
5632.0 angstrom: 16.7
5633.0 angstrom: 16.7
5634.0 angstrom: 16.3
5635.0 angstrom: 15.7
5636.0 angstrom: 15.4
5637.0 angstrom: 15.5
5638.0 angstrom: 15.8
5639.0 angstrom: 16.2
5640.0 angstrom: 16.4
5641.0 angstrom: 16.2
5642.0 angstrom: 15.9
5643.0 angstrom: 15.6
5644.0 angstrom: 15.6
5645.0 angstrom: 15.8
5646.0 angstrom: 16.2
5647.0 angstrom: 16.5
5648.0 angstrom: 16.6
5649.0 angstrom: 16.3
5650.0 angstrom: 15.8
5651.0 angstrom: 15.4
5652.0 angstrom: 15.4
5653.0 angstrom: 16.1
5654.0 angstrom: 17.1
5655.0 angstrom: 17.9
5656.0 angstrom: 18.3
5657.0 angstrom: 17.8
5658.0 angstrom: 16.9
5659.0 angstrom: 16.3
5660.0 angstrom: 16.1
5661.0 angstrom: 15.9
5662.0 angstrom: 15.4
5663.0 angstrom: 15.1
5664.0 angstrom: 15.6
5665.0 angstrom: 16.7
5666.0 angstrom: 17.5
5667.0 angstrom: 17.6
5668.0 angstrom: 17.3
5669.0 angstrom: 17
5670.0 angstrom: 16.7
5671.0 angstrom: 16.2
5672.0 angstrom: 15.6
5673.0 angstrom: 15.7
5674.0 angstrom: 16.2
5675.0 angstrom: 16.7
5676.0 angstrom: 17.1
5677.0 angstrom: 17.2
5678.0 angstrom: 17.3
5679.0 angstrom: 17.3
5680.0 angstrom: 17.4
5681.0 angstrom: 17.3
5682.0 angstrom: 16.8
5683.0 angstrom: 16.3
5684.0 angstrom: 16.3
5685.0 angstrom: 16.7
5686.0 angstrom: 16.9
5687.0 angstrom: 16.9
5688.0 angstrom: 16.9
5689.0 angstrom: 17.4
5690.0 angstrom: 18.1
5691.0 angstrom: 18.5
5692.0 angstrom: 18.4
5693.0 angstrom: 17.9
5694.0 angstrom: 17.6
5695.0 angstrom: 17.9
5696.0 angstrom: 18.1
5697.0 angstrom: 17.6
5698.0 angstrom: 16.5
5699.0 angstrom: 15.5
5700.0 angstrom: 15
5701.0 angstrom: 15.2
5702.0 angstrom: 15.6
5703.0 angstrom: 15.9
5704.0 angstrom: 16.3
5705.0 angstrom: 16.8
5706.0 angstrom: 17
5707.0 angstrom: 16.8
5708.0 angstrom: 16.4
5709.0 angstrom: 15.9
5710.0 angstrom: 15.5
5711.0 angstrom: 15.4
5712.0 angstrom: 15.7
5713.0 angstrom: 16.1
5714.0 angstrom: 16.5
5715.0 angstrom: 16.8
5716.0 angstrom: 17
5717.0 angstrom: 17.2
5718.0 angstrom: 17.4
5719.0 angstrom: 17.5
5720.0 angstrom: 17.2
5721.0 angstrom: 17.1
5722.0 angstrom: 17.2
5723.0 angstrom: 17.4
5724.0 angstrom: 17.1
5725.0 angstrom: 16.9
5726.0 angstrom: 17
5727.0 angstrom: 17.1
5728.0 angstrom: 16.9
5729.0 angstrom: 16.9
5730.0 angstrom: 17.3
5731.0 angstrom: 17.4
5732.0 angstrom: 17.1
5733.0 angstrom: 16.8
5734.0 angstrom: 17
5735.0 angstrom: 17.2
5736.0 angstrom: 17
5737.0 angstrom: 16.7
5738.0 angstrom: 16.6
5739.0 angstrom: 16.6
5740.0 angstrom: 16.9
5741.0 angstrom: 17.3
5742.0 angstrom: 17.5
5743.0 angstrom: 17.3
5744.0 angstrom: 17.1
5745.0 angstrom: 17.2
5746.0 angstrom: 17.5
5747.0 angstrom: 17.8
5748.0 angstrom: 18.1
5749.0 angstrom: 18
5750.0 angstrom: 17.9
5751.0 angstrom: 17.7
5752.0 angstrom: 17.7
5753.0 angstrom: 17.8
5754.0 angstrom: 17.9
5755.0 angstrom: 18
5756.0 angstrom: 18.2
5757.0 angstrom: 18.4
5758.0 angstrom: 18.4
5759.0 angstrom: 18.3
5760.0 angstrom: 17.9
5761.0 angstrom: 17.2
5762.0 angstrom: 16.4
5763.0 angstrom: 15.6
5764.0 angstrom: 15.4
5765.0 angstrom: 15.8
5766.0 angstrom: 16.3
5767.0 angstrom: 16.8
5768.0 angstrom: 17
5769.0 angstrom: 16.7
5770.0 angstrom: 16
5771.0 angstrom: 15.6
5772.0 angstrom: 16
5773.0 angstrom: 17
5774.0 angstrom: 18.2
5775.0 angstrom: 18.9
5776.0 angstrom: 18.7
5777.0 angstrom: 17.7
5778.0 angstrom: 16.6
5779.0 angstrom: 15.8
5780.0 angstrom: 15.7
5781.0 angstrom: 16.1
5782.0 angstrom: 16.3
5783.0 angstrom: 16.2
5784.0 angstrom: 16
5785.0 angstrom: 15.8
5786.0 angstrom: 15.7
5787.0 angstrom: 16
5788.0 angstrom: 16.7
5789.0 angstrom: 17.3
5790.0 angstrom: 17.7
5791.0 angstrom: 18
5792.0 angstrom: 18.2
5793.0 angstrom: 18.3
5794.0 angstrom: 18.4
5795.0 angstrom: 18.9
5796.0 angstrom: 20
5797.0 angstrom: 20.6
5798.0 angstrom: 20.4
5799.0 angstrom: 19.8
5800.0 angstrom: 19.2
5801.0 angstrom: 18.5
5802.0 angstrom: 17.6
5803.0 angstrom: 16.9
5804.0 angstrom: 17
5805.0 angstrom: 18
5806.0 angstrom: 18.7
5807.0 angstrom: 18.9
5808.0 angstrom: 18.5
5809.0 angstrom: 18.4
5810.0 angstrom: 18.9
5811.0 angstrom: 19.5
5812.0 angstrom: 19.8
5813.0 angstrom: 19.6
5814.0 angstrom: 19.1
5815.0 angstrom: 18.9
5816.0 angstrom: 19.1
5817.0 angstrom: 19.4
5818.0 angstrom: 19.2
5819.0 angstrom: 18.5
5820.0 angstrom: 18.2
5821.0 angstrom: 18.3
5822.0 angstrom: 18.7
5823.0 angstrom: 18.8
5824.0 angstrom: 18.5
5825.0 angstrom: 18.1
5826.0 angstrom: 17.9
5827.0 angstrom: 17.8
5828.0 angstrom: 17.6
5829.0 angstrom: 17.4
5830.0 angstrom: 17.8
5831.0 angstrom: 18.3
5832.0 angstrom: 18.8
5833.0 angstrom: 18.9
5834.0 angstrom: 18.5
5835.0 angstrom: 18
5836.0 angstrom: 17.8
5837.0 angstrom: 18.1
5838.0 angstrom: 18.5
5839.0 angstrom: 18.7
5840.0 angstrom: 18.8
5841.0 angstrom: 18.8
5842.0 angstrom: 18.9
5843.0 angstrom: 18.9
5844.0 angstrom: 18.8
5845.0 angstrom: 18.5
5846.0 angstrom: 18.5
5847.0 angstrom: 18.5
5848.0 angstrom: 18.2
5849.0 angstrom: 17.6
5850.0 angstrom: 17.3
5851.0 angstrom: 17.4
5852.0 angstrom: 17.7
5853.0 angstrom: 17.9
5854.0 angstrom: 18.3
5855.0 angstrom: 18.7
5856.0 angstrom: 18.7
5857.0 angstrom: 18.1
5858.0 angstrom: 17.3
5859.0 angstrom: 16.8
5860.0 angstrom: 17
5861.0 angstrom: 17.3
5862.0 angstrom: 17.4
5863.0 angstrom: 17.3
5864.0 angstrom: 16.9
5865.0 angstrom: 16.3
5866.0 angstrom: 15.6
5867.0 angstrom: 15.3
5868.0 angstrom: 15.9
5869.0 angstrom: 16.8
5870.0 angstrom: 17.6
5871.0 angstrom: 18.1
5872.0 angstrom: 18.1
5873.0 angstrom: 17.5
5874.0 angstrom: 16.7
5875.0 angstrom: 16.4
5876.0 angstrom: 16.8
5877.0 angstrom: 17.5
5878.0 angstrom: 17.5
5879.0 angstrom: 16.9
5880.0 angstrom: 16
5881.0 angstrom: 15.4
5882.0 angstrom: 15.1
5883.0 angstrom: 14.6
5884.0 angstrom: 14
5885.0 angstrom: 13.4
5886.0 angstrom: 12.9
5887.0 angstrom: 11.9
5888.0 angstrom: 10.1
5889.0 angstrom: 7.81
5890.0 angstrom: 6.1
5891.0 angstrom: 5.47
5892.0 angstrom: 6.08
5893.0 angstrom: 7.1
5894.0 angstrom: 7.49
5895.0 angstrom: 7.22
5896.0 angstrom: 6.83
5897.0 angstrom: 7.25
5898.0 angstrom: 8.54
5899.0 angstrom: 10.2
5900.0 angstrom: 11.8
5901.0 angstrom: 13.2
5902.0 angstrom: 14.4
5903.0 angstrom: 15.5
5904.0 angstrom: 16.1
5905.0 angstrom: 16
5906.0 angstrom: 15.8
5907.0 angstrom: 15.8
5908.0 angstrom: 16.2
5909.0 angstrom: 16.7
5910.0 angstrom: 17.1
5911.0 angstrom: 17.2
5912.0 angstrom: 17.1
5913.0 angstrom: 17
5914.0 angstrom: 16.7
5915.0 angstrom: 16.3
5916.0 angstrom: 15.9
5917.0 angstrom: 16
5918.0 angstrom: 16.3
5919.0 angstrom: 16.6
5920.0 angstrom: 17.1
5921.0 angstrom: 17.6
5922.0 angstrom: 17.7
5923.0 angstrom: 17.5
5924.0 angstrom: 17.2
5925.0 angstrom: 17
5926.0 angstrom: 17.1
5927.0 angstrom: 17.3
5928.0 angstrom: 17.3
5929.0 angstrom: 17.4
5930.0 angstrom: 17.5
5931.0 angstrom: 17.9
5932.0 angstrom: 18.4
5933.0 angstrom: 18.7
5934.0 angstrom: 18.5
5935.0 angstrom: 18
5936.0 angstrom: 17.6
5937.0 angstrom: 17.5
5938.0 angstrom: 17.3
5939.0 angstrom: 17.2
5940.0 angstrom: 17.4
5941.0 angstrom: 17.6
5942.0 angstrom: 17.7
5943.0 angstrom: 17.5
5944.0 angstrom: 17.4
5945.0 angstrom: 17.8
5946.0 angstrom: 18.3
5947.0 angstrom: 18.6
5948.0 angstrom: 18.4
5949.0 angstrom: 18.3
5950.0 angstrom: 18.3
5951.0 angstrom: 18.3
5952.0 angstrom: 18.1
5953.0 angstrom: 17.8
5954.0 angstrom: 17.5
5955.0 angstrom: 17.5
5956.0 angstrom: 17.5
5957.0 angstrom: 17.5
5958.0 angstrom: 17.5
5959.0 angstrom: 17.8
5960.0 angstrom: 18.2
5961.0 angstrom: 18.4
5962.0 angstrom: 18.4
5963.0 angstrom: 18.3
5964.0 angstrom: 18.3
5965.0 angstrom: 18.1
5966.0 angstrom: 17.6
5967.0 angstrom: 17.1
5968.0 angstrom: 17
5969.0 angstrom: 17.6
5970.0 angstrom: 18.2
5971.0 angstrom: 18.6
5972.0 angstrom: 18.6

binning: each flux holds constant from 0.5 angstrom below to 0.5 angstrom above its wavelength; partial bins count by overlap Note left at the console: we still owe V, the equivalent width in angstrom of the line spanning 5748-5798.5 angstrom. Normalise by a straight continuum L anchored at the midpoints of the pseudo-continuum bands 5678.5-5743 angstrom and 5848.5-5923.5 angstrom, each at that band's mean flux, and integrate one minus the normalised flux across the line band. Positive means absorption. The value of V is -3.5 angstrom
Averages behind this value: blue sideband 16.9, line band 17.3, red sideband 15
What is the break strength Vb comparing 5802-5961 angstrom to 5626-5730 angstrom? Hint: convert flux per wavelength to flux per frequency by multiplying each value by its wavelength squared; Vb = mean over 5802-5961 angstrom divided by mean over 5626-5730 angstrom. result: 1.08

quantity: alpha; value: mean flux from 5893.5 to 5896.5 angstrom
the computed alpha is 7.18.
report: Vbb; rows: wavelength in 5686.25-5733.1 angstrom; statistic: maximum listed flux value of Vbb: 18.5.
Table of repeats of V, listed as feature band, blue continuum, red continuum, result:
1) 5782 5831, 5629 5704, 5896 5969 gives -4.6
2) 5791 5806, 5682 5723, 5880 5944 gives -2.7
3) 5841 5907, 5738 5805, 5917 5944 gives 9.3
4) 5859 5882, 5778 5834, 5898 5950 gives 0.8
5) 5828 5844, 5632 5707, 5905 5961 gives -1.2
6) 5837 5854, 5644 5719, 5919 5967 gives -0.9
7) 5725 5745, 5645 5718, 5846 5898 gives -1.1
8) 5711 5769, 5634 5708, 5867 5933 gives -4.1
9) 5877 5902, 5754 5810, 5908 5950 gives 9.0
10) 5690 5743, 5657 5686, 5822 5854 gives 0.6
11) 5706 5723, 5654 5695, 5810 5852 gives 0.7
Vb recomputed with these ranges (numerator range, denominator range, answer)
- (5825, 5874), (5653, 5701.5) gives 1.12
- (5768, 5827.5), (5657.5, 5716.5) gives 1.12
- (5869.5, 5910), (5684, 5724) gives 0.84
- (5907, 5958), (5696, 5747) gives 1.12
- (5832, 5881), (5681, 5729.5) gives 1.10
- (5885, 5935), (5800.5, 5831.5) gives 0.80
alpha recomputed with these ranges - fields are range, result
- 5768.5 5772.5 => 16.1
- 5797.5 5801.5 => 19.5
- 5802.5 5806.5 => 17.6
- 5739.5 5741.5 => 17.1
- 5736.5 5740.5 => 16.7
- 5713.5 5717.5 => 16.9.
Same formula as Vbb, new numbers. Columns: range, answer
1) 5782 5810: 20.6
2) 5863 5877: 18.1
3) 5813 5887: 19.6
